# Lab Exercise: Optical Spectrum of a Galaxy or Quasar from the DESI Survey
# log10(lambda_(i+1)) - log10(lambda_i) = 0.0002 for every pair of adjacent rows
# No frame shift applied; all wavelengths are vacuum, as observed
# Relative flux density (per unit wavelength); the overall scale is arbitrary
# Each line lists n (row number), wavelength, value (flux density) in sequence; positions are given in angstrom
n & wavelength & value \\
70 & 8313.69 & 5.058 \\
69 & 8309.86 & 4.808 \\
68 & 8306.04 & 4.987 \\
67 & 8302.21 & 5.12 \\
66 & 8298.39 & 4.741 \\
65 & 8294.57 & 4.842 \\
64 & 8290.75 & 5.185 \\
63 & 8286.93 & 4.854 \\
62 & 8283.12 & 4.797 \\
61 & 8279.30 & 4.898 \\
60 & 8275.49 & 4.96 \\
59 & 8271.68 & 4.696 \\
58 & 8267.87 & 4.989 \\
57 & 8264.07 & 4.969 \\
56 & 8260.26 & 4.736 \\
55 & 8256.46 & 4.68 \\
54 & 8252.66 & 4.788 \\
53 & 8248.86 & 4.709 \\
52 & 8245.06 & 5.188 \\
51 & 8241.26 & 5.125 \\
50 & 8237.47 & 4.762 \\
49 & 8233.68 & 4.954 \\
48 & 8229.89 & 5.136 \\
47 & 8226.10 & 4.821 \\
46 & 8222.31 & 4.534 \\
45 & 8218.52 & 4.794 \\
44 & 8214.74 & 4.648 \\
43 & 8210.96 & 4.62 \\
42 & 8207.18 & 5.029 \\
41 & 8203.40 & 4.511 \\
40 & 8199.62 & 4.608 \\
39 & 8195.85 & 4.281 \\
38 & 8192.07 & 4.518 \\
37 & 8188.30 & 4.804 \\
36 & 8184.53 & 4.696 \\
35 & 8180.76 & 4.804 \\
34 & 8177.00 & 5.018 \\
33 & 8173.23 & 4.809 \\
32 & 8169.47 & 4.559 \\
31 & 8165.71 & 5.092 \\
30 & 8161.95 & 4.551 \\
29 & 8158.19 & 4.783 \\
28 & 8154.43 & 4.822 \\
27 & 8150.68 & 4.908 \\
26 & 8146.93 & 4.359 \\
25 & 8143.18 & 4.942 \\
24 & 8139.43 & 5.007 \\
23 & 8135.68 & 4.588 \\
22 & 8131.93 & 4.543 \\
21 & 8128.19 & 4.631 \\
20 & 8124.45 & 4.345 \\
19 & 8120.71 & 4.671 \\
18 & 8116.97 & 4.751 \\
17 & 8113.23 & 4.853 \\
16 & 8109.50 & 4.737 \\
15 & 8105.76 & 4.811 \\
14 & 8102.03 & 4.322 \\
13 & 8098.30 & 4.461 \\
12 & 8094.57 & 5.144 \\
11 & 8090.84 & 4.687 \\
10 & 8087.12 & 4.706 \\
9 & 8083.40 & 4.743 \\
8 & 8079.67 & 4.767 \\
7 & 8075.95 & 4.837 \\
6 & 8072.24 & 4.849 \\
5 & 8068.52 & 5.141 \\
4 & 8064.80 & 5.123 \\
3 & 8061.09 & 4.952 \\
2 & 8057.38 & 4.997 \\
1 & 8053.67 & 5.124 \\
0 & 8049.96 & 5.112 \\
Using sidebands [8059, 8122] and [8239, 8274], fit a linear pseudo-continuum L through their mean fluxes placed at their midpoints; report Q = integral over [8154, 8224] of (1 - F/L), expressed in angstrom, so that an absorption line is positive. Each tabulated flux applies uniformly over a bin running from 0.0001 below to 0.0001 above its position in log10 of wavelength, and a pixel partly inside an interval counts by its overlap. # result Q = 1.97 angstrom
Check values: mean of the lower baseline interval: 4.8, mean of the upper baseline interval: 4.88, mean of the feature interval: 4.71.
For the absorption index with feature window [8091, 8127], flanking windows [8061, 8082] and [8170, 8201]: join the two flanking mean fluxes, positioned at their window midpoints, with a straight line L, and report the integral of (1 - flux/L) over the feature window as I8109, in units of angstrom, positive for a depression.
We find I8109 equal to 1.3 angstrom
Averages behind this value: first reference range 4.94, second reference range 4.69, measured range 4.68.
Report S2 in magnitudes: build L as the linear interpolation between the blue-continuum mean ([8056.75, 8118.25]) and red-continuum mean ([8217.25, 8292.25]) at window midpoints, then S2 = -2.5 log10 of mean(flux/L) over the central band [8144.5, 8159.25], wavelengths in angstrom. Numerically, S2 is 0.03 mag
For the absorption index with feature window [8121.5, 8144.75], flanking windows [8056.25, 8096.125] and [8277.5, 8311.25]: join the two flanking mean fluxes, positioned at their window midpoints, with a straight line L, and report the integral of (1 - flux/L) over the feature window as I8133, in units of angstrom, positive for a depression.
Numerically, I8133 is 1.1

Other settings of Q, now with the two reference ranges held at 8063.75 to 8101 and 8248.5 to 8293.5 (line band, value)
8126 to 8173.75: 1.04 angstrom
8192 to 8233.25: 1.28 angstrom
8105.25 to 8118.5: 0.13 angstrom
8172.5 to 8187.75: 0.04 angstrom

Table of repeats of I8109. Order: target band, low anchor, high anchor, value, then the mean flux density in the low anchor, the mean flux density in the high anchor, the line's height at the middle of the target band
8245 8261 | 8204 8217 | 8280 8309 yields 0.2 angstrom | 4.74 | 4.93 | 4.84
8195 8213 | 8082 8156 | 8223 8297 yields 0.7 angstrom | 4.7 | 4.89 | 4.82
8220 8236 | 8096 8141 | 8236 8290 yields -0.1 angstrom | 4.65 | 4.88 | 4.82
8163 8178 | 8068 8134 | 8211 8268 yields -0.2 angstrom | 4.71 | 4.84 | 4.78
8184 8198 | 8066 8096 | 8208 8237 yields 0.7 angstrom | 4.86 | 4.79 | 4.81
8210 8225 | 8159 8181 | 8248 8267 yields 0.4 angstrom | 4.81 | 4.79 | 4.8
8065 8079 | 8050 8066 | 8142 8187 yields 0.2 angstrom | 5.05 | 4.78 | 5.02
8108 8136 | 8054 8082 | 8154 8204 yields 1.1 angstrom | 4.96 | 4.7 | 4.83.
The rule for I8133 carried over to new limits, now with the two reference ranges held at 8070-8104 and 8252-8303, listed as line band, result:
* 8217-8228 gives 0.3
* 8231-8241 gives -0.2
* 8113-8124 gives 0.1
